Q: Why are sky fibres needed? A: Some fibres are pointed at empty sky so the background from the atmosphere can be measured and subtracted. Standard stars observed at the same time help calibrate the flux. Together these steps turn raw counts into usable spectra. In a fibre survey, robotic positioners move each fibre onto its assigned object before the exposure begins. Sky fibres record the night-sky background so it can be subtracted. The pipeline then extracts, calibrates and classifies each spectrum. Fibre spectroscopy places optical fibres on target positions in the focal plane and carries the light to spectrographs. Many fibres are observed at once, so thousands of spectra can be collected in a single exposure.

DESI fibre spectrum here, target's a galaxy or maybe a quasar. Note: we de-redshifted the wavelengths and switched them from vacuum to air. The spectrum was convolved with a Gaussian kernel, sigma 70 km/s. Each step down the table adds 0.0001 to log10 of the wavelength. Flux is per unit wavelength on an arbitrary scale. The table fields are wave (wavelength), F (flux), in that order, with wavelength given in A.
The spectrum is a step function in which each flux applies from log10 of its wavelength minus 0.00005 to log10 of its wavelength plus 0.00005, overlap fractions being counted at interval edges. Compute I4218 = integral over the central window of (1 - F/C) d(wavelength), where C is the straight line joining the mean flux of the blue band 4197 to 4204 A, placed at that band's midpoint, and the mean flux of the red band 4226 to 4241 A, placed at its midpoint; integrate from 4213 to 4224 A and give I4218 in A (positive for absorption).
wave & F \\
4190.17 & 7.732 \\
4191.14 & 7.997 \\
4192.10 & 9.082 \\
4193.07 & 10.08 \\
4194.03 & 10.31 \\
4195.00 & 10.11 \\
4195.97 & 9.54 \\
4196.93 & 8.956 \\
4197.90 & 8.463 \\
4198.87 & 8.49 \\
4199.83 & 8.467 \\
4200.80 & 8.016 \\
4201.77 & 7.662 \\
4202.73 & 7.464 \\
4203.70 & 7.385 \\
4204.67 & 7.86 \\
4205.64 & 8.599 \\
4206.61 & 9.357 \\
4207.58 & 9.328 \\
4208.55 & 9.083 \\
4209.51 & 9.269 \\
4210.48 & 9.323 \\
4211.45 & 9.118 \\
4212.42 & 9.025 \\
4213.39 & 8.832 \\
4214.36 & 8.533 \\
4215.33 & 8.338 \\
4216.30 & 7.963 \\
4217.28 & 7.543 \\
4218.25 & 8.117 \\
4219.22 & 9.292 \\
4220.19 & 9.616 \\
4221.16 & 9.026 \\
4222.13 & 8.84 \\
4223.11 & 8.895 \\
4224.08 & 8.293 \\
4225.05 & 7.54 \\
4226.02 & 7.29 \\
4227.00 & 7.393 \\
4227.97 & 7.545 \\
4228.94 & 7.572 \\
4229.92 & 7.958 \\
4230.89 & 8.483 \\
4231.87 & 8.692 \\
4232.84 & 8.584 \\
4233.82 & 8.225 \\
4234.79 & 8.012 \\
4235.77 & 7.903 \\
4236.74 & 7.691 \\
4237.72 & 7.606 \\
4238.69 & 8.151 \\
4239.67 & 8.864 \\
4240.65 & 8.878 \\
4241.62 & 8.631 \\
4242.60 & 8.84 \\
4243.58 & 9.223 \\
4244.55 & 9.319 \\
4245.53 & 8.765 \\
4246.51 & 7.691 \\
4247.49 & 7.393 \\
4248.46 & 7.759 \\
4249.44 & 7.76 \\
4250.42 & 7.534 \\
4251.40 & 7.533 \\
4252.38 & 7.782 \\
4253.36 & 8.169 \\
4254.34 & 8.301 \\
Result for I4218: -0.8 A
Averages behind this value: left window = 8.07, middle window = 8.62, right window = 8.06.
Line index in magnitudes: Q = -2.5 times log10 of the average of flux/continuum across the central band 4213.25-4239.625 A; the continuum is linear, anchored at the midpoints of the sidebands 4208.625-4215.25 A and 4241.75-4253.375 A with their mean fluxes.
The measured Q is 0.06 mag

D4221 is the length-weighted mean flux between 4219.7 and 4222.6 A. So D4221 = 9.18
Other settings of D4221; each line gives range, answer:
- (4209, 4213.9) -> 9.13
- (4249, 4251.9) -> 7.6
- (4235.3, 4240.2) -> 8.05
